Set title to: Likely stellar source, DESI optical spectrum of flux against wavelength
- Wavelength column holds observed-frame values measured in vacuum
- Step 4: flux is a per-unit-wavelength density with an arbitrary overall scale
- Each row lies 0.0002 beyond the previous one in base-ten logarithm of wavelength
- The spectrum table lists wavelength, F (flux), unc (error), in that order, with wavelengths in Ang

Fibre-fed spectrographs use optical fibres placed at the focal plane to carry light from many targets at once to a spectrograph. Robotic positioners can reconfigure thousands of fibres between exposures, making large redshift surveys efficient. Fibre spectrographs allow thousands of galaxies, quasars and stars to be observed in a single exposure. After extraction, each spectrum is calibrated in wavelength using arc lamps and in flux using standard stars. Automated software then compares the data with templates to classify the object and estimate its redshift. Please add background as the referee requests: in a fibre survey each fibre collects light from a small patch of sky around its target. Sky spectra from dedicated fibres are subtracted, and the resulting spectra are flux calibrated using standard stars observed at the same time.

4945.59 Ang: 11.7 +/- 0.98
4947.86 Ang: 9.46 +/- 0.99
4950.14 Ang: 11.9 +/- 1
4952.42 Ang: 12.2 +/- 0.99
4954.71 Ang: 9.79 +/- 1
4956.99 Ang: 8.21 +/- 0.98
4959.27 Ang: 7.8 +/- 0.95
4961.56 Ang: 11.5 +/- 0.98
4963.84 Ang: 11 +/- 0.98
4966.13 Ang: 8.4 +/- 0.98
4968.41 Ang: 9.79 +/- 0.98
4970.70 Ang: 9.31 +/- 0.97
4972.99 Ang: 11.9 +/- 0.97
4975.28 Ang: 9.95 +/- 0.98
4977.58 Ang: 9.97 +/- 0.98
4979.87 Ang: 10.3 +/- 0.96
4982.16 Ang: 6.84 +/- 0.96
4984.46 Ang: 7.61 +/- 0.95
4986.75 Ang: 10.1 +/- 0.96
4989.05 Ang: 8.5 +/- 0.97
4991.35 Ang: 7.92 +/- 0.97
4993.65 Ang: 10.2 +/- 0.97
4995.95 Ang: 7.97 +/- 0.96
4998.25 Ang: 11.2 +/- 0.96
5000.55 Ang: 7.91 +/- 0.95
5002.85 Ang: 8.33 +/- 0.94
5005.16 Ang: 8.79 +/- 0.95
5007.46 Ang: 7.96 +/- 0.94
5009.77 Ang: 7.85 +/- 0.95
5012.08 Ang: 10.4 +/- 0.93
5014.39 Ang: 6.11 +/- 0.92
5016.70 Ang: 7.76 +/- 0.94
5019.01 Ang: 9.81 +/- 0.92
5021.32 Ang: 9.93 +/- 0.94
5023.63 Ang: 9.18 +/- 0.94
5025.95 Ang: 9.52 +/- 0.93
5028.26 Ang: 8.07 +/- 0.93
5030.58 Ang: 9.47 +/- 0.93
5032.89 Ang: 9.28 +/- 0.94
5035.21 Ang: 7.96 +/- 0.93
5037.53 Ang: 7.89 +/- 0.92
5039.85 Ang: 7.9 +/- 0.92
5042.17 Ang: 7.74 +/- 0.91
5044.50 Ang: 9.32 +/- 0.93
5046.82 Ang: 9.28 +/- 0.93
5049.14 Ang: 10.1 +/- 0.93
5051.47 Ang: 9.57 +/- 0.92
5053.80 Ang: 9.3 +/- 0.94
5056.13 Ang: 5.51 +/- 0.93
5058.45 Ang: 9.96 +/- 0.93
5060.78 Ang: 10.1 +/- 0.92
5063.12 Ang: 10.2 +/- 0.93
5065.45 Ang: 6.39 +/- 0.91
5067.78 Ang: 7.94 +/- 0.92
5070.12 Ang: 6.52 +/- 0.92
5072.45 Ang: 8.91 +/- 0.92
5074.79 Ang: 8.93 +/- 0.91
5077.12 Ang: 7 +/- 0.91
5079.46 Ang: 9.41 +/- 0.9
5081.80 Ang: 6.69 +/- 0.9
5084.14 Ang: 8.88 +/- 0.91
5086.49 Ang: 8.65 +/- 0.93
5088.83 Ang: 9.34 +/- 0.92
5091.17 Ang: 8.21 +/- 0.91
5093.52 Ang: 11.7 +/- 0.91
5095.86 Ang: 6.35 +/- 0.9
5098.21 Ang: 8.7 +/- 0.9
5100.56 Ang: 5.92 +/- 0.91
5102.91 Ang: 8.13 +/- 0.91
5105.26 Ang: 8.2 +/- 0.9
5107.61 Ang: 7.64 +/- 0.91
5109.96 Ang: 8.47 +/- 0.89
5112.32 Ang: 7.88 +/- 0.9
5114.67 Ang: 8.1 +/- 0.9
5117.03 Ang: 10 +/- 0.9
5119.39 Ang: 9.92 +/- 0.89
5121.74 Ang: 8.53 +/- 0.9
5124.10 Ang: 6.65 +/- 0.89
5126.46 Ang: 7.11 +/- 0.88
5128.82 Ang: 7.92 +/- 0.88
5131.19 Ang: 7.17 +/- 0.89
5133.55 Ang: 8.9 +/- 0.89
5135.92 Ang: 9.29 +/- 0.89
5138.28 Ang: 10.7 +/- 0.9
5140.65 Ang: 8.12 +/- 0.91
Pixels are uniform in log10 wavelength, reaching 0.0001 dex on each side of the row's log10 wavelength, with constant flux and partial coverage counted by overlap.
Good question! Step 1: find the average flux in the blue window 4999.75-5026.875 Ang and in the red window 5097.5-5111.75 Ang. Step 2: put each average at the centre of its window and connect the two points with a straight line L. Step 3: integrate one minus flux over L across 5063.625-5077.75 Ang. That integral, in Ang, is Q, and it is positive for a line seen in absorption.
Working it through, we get 0.6 Ang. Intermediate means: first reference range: 8.63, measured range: 7.76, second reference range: 7.82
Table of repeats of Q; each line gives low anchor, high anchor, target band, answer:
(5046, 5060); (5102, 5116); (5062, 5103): 1.4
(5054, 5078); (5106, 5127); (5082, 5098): -0.9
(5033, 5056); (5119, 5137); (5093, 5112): 0.6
